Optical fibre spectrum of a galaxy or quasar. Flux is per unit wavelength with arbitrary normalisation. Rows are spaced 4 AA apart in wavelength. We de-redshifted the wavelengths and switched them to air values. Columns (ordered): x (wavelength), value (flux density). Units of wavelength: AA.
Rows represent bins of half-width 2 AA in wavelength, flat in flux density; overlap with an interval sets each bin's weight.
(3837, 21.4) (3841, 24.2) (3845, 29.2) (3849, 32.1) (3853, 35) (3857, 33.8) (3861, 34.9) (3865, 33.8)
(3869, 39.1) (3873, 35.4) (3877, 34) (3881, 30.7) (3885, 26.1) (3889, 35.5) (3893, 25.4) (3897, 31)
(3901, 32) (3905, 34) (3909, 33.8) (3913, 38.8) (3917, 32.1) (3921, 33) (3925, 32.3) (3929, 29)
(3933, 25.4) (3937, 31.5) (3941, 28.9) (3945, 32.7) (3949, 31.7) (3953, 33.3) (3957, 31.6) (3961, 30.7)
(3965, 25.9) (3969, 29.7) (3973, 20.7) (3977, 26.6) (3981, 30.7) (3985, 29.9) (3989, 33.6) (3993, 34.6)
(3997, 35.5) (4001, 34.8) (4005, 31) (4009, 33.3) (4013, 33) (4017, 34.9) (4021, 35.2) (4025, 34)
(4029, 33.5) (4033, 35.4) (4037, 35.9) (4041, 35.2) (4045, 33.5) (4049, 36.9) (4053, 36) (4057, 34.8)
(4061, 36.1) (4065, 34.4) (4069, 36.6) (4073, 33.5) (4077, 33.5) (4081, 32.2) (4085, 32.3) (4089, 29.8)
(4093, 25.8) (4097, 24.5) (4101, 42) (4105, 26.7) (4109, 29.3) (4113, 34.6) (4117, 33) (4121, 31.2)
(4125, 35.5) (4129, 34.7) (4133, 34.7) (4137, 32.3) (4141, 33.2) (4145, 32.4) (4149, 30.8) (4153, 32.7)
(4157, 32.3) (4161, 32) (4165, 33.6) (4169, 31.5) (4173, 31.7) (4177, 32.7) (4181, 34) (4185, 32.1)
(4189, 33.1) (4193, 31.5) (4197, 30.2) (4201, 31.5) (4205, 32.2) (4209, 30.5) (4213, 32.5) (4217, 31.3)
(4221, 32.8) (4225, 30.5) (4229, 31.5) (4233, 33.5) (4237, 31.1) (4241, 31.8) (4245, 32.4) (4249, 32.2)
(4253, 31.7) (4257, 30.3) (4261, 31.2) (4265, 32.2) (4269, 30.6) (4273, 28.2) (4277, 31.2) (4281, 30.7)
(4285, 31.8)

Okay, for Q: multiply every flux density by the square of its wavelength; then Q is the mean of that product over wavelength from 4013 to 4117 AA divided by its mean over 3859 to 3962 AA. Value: 1.12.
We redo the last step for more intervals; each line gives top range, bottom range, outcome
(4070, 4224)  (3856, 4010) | 1.13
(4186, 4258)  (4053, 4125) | 1.04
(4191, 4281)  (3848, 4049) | 1.12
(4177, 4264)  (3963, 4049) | 1.09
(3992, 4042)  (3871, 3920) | 1.13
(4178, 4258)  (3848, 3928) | 1.13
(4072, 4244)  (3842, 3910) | 1.13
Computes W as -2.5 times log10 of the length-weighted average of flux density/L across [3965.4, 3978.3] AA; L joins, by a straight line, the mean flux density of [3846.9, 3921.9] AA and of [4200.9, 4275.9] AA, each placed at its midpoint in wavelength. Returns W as 0.27 mag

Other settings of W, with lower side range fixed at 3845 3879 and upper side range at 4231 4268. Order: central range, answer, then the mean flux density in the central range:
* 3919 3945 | 0.127 mag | 30.2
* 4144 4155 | 0.018 mag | 31.9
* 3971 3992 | 0.175 mag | 28.6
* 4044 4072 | -0.075 mag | 35.5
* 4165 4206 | 0.004 mag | 32.1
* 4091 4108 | 0.107 mag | 29.7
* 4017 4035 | -0.040 mag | 34.6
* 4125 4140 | -0.048 mag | 34.1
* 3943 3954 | 0.044 mag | 32.5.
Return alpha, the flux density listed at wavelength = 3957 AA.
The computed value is 31.6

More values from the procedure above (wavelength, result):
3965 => 25.9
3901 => 32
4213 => 32.5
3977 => 26.6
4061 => 36.1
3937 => 31.5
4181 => 34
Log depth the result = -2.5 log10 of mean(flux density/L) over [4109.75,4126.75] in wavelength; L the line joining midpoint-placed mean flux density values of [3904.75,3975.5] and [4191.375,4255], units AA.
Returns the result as -0.06 mag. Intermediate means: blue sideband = 30.7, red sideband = 31.7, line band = 33.2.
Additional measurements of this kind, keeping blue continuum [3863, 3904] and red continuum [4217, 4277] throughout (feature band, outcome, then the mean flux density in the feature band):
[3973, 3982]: 0.20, 26.7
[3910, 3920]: -0.09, 35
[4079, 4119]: 0.03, 31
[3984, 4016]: -0.04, 33.4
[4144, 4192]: -0.03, 32.4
